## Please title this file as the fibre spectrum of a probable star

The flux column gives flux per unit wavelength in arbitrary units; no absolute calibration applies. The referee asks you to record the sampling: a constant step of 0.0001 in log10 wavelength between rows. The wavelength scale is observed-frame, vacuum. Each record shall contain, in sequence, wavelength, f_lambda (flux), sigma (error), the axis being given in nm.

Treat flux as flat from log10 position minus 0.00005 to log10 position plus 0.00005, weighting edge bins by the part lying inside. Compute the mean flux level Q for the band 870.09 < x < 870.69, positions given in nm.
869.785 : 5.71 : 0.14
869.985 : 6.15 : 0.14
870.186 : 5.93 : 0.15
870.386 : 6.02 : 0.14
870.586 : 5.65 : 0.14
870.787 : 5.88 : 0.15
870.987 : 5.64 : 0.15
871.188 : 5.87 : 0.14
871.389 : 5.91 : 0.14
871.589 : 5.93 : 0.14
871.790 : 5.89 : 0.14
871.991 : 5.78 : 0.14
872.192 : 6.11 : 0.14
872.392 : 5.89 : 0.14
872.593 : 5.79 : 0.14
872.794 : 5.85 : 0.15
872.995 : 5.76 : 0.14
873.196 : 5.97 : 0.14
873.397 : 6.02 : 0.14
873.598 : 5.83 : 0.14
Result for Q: 5.87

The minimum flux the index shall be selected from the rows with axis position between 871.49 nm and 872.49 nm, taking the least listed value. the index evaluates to 5.78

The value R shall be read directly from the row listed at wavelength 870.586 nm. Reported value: 5.65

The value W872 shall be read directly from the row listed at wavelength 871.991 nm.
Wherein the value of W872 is 5.78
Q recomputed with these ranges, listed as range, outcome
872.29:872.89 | 5.85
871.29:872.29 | 5.92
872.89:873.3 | 5.87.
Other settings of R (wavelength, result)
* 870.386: 6.02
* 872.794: 5.85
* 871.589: 5.93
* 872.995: 5.76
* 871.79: 5.89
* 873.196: 5.97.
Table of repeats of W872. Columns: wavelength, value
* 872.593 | 5.79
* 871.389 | 5.91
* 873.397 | 6.02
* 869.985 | 6.15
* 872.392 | 5.89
